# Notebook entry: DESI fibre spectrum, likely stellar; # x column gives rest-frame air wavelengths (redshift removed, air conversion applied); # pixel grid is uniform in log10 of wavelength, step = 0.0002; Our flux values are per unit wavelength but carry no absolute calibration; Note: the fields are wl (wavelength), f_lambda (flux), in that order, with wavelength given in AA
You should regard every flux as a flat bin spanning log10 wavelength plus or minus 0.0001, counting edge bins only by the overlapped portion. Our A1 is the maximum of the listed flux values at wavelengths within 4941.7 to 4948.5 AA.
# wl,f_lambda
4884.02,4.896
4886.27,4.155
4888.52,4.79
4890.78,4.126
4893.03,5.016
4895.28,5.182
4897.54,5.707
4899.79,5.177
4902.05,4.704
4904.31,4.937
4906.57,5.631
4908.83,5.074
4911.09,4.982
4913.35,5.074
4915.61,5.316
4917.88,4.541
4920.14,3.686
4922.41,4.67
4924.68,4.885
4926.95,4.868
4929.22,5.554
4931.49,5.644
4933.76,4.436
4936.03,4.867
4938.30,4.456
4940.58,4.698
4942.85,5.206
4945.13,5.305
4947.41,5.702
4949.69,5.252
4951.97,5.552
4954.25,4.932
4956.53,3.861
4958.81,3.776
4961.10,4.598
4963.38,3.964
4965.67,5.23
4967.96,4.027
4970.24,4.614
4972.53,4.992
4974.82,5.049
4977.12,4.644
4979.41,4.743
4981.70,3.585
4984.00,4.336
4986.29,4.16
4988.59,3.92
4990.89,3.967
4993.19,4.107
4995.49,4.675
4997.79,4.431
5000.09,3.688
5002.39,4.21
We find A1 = 5.702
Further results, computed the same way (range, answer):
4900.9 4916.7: 5.631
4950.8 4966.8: 5.552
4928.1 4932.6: 5.644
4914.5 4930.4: 5.554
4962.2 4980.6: 5.23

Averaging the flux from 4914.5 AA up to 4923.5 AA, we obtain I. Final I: 4.55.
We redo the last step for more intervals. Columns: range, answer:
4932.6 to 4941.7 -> 4.62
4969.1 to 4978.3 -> 4.82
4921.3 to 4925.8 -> 4.77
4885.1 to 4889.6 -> 4.47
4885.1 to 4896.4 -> 4.65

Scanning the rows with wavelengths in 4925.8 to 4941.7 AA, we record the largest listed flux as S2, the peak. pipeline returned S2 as 5.644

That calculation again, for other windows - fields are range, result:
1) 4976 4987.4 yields 4.743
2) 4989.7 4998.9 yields 4.675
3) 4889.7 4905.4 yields 5.707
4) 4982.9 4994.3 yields 4.336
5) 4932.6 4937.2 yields 4.867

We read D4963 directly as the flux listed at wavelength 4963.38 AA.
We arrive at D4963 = 3.964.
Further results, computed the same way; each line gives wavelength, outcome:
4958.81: 3.776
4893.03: 5.016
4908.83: 5.074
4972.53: 4.992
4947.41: 5.702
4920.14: 3.686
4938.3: 4.456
